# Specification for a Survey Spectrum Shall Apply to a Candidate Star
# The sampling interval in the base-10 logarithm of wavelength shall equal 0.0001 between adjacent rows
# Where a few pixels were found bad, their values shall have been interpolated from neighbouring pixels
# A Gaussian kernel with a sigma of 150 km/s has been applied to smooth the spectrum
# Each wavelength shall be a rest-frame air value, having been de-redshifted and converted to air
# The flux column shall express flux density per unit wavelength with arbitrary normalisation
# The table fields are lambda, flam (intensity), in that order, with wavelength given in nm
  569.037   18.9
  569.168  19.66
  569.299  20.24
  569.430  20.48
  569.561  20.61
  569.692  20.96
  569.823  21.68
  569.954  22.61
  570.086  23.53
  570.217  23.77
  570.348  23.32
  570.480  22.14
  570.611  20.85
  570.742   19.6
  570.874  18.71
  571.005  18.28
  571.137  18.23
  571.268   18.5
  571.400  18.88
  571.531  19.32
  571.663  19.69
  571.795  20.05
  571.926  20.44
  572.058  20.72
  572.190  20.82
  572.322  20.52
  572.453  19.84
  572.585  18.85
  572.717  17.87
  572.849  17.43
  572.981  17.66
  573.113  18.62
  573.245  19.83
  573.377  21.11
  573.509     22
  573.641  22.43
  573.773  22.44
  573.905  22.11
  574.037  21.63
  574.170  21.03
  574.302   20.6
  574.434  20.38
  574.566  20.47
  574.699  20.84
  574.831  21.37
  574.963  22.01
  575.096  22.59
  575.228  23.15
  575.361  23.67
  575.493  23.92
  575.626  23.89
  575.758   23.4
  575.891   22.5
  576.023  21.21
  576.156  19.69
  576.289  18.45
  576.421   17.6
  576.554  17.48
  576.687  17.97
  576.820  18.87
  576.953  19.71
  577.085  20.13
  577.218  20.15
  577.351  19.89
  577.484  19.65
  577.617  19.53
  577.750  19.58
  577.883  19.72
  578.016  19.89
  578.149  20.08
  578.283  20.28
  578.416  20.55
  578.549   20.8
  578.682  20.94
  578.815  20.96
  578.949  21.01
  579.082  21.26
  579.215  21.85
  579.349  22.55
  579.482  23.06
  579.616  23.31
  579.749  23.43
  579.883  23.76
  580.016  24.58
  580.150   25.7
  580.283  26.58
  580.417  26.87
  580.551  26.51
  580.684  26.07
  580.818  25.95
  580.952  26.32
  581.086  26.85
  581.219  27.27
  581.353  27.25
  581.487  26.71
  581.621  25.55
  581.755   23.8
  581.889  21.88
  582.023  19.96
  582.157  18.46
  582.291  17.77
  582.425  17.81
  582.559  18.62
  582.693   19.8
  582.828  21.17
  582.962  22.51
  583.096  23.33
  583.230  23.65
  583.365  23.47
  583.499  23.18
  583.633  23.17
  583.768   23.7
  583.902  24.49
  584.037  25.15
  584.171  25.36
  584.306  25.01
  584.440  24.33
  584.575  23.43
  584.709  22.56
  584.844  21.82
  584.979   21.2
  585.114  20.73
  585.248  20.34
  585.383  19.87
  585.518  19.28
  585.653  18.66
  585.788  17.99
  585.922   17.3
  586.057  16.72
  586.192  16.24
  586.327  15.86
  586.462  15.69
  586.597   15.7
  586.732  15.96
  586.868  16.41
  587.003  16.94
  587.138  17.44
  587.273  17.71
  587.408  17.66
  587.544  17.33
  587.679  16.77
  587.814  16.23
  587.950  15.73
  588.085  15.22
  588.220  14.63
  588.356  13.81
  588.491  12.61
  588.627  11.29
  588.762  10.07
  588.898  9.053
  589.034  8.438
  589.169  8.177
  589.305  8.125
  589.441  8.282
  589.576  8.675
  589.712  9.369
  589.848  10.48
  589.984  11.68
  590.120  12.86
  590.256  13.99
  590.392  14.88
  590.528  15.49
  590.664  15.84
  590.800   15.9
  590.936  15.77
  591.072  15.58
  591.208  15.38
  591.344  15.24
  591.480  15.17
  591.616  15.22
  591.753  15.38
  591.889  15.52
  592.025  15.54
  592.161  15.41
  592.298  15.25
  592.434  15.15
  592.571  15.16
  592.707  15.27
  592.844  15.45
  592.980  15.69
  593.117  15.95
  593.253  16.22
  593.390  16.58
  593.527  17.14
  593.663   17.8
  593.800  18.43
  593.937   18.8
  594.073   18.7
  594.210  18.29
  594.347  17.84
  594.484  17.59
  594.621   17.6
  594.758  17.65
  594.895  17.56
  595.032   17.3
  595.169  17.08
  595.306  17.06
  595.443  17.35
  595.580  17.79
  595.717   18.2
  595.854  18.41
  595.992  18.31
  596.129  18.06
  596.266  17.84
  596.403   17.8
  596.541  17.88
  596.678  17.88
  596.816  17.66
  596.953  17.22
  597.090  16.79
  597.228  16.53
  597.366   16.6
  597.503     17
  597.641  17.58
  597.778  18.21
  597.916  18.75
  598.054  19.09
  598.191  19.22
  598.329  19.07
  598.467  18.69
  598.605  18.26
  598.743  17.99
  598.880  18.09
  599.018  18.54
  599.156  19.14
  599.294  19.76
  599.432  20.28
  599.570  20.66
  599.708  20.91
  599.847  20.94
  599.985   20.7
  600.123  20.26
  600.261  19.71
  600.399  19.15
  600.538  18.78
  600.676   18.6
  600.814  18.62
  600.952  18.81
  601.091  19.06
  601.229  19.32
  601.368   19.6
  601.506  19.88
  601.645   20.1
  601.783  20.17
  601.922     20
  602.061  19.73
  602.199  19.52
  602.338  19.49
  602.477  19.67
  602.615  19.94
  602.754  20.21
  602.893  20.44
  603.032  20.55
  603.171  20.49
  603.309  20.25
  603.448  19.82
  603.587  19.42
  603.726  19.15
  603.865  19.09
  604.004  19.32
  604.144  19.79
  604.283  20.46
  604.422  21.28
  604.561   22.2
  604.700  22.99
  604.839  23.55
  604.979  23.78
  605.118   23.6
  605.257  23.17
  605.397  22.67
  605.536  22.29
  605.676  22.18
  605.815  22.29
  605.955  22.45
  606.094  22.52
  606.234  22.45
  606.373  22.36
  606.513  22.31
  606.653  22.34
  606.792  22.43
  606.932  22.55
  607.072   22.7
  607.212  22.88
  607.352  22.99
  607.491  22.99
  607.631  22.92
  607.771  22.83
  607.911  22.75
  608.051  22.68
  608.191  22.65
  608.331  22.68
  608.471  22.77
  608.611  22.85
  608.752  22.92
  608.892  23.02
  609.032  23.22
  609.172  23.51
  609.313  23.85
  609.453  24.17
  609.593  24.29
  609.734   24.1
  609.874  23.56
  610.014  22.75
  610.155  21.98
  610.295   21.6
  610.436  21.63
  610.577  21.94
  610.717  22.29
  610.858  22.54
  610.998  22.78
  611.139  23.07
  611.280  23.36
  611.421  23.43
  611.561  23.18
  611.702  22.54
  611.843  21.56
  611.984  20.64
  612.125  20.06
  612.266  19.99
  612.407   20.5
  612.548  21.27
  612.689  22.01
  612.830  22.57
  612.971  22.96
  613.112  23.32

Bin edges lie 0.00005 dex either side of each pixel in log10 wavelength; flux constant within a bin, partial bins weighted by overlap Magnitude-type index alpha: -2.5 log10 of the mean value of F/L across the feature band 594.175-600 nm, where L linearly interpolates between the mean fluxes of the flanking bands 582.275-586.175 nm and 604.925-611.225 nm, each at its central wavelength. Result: 0.21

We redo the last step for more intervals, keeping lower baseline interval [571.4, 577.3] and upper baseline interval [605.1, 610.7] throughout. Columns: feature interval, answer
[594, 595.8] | 0.231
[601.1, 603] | 0.132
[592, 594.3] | 0.299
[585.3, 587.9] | 0.238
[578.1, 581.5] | -0.143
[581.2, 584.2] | -0.079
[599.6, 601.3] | 0.140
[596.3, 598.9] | 0.228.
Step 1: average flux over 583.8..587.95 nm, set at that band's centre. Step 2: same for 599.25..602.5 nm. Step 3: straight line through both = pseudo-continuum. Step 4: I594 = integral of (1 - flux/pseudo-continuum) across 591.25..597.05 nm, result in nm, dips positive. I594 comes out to 0.775 nm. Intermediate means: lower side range 19.3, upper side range 19.7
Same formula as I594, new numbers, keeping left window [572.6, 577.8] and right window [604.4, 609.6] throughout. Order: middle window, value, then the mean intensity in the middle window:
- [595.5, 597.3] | 0.36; 17.7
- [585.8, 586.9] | 0.26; 16.3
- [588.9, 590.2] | 0.72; 9.58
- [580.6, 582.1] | -0.30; 25.2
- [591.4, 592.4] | 0.29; 15.4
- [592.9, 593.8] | 0.21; 16.7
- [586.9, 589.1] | 0.72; 14.5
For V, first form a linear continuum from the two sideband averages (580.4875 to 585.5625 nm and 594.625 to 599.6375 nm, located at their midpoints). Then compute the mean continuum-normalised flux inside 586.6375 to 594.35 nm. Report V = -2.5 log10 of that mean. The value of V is 0.352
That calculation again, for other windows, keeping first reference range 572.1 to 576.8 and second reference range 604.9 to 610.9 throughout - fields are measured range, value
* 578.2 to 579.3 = 0.00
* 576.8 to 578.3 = 0.06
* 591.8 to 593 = 0.38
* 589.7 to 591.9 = 0.44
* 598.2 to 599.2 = 0.20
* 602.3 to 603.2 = 0.12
